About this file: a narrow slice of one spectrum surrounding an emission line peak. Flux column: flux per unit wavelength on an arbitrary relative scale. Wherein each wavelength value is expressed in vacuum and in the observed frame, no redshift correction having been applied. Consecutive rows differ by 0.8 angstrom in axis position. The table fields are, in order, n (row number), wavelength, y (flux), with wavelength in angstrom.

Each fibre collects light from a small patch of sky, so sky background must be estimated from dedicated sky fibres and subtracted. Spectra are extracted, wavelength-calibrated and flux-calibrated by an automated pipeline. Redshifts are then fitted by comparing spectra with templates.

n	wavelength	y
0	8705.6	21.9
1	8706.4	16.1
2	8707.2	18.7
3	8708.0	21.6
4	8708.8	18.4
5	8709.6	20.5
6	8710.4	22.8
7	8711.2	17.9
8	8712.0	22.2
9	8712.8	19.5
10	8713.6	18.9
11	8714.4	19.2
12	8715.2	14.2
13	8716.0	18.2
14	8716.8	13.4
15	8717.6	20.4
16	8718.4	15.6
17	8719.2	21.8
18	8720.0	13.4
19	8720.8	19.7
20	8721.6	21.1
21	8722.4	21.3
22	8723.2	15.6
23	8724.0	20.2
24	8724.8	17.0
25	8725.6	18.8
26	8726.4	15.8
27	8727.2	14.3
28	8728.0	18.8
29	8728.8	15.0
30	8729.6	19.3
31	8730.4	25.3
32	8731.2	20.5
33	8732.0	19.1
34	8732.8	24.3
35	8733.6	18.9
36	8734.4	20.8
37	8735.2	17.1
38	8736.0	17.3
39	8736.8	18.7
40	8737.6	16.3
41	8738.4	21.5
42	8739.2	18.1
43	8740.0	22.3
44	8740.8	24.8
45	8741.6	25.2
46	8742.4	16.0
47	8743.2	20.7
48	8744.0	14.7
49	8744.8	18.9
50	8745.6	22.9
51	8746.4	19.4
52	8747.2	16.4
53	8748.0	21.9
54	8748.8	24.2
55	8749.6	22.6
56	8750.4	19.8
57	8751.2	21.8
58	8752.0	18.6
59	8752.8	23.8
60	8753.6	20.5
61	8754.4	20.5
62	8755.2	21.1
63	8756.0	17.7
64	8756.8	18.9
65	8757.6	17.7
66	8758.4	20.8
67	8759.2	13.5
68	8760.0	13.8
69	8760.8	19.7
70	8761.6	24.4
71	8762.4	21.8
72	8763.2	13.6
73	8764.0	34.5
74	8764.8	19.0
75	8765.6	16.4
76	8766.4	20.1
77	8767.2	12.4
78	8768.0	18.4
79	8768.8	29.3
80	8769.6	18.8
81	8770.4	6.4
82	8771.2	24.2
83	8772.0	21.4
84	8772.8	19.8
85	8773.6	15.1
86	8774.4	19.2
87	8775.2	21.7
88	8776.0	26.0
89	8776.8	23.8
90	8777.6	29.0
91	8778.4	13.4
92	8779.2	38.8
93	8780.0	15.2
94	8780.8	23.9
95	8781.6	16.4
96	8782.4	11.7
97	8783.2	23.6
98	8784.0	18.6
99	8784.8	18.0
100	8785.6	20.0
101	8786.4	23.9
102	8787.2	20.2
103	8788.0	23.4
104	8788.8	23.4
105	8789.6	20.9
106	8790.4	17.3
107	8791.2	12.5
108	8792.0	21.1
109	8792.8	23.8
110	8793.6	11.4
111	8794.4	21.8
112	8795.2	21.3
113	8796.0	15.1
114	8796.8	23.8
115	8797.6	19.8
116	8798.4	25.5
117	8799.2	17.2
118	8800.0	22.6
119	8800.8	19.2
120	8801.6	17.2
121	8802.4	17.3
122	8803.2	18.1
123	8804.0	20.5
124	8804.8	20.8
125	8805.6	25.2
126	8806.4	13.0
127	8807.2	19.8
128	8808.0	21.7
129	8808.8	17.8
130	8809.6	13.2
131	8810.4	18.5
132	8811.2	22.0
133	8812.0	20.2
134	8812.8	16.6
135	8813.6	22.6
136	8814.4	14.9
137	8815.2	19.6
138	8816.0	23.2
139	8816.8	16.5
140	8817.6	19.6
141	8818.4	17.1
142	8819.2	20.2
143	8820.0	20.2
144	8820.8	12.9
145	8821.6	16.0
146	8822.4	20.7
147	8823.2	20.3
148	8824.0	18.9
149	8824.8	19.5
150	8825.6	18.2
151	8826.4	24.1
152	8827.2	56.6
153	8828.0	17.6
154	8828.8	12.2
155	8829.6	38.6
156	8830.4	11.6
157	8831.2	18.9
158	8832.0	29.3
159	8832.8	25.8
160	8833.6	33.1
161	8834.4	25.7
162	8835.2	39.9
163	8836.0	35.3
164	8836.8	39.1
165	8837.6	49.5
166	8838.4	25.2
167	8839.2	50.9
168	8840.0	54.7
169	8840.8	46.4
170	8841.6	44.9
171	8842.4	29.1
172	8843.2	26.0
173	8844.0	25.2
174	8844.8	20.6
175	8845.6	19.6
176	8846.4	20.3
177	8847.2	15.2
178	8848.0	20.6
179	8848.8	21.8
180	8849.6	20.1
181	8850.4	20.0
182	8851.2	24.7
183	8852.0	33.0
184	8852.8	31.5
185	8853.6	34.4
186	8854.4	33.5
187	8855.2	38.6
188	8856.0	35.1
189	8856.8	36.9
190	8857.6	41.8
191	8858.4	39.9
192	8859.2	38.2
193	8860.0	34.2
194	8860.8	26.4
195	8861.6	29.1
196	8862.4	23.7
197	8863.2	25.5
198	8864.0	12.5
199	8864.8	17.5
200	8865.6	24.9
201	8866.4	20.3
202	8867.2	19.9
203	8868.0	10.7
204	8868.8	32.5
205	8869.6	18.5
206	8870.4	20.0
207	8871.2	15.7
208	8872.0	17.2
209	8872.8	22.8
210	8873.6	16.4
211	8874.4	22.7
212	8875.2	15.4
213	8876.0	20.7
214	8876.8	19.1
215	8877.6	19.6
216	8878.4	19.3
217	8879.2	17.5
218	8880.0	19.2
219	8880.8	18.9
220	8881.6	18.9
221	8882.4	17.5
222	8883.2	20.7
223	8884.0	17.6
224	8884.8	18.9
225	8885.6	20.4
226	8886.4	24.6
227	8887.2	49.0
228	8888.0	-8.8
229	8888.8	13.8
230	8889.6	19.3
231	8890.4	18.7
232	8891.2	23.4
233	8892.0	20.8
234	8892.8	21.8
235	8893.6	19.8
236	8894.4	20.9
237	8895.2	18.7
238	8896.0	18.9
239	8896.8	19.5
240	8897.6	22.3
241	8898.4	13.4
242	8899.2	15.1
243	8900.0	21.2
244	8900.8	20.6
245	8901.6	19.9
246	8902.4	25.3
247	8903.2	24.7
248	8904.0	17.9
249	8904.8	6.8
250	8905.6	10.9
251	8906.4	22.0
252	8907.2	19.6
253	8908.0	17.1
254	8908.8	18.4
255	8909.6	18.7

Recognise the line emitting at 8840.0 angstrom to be [S II]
